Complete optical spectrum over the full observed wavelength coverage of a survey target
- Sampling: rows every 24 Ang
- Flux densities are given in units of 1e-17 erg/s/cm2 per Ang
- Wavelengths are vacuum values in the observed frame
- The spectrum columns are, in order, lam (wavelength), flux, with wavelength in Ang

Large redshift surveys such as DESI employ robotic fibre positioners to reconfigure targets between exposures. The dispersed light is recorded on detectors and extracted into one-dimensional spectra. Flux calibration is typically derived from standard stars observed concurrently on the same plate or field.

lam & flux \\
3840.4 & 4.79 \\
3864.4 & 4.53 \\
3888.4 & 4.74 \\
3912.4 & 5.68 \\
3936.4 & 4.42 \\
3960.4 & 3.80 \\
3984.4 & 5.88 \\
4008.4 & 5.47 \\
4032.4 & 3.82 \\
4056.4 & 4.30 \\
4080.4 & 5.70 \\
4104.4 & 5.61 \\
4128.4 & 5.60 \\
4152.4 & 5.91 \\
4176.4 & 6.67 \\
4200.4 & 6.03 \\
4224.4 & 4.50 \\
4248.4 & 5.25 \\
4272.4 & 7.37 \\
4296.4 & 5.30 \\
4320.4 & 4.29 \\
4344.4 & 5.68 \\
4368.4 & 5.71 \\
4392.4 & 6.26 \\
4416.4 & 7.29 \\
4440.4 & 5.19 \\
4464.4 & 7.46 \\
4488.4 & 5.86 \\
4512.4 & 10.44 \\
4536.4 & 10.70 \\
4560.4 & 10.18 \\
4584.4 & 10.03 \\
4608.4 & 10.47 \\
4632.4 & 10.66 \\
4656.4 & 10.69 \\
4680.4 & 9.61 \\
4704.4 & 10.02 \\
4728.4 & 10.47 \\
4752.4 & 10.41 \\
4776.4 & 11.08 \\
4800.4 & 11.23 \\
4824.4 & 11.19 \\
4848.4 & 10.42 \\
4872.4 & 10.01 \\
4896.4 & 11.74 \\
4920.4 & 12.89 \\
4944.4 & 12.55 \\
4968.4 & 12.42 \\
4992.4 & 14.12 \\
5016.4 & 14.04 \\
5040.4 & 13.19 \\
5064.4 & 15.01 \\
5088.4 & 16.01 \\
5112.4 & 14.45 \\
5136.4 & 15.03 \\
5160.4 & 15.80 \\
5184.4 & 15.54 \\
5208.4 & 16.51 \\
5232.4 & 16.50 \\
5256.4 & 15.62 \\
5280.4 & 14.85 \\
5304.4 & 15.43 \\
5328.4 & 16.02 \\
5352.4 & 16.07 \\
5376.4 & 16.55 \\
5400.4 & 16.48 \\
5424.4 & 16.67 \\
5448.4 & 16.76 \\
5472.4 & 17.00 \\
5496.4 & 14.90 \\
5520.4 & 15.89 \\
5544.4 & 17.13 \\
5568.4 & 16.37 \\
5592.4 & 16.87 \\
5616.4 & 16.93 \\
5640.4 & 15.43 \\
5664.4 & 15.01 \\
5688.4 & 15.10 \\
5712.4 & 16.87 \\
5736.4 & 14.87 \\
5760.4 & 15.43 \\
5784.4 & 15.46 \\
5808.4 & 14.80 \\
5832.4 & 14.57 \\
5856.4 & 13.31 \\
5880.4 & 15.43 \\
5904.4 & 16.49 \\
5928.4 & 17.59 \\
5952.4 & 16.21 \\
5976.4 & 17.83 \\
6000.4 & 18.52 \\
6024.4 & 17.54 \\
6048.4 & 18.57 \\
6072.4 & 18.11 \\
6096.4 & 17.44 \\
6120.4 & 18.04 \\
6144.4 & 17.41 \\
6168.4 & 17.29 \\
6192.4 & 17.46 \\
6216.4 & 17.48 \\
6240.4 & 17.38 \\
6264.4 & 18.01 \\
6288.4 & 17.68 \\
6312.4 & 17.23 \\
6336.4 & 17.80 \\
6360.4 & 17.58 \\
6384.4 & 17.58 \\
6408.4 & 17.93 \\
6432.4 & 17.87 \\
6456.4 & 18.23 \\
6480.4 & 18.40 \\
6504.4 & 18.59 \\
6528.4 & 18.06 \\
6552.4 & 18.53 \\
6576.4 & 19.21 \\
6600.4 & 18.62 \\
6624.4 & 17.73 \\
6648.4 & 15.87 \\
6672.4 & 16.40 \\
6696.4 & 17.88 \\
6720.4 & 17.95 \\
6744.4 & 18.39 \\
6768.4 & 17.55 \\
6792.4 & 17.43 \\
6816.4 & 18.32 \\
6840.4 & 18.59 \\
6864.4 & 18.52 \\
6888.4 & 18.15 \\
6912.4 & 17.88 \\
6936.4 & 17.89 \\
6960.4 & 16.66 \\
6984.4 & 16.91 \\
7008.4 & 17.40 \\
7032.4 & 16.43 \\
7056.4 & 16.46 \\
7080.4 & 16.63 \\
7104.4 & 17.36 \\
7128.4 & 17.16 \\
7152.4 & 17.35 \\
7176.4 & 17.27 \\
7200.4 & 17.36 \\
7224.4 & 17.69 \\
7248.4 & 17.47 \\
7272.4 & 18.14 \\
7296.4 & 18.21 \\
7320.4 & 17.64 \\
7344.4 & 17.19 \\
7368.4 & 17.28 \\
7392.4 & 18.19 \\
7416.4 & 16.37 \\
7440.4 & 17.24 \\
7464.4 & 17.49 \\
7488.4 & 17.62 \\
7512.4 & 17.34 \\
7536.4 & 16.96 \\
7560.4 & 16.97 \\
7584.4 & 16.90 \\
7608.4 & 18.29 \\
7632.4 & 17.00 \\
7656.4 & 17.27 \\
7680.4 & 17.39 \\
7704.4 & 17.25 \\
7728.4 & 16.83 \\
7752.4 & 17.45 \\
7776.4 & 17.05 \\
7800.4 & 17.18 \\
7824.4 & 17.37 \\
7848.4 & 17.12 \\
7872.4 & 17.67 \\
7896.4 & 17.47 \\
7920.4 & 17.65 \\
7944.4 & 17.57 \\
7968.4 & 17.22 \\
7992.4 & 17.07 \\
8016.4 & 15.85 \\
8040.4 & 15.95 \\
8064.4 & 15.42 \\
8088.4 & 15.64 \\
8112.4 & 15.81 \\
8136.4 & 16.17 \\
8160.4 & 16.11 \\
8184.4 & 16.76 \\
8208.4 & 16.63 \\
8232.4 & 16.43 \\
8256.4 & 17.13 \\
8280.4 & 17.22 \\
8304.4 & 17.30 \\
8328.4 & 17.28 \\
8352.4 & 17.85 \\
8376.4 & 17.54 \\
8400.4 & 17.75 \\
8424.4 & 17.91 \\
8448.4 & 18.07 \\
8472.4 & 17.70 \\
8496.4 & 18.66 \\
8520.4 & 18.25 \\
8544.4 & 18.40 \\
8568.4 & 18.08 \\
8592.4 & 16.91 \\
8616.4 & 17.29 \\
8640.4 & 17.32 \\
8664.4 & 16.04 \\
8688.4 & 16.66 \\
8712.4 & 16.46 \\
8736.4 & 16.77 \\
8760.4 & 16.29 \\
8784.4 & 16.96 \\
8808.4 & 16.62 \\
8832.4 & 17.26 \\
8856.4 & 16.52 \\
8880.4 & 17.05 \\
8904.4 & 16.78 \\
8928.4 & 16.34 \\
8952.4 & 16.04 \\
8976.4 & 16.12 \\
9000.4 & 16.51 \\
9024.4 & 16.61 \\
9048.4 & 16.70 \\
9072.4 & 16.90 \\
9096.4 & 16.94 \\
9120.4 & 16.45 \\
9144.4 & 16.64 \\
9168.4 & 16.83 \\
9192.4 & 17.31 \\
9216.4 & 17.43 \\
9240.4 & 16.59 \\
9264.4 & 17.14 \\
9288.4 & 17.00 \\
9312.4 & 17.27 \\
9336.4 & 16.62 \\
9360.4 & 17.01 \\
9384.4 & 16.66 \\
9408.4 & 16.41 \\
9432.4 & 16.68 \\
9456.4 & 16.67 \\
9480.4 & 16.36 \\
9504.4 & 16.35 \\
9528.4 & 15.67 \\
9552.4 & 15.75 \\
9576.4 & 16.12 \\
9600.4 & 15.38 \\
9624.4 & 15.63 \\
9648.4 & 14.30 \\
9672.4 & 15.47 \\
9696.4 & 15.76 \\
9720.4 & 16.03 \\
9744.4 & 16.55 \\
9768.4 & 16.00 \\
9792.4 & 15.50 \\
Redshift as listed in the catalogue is 0.13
